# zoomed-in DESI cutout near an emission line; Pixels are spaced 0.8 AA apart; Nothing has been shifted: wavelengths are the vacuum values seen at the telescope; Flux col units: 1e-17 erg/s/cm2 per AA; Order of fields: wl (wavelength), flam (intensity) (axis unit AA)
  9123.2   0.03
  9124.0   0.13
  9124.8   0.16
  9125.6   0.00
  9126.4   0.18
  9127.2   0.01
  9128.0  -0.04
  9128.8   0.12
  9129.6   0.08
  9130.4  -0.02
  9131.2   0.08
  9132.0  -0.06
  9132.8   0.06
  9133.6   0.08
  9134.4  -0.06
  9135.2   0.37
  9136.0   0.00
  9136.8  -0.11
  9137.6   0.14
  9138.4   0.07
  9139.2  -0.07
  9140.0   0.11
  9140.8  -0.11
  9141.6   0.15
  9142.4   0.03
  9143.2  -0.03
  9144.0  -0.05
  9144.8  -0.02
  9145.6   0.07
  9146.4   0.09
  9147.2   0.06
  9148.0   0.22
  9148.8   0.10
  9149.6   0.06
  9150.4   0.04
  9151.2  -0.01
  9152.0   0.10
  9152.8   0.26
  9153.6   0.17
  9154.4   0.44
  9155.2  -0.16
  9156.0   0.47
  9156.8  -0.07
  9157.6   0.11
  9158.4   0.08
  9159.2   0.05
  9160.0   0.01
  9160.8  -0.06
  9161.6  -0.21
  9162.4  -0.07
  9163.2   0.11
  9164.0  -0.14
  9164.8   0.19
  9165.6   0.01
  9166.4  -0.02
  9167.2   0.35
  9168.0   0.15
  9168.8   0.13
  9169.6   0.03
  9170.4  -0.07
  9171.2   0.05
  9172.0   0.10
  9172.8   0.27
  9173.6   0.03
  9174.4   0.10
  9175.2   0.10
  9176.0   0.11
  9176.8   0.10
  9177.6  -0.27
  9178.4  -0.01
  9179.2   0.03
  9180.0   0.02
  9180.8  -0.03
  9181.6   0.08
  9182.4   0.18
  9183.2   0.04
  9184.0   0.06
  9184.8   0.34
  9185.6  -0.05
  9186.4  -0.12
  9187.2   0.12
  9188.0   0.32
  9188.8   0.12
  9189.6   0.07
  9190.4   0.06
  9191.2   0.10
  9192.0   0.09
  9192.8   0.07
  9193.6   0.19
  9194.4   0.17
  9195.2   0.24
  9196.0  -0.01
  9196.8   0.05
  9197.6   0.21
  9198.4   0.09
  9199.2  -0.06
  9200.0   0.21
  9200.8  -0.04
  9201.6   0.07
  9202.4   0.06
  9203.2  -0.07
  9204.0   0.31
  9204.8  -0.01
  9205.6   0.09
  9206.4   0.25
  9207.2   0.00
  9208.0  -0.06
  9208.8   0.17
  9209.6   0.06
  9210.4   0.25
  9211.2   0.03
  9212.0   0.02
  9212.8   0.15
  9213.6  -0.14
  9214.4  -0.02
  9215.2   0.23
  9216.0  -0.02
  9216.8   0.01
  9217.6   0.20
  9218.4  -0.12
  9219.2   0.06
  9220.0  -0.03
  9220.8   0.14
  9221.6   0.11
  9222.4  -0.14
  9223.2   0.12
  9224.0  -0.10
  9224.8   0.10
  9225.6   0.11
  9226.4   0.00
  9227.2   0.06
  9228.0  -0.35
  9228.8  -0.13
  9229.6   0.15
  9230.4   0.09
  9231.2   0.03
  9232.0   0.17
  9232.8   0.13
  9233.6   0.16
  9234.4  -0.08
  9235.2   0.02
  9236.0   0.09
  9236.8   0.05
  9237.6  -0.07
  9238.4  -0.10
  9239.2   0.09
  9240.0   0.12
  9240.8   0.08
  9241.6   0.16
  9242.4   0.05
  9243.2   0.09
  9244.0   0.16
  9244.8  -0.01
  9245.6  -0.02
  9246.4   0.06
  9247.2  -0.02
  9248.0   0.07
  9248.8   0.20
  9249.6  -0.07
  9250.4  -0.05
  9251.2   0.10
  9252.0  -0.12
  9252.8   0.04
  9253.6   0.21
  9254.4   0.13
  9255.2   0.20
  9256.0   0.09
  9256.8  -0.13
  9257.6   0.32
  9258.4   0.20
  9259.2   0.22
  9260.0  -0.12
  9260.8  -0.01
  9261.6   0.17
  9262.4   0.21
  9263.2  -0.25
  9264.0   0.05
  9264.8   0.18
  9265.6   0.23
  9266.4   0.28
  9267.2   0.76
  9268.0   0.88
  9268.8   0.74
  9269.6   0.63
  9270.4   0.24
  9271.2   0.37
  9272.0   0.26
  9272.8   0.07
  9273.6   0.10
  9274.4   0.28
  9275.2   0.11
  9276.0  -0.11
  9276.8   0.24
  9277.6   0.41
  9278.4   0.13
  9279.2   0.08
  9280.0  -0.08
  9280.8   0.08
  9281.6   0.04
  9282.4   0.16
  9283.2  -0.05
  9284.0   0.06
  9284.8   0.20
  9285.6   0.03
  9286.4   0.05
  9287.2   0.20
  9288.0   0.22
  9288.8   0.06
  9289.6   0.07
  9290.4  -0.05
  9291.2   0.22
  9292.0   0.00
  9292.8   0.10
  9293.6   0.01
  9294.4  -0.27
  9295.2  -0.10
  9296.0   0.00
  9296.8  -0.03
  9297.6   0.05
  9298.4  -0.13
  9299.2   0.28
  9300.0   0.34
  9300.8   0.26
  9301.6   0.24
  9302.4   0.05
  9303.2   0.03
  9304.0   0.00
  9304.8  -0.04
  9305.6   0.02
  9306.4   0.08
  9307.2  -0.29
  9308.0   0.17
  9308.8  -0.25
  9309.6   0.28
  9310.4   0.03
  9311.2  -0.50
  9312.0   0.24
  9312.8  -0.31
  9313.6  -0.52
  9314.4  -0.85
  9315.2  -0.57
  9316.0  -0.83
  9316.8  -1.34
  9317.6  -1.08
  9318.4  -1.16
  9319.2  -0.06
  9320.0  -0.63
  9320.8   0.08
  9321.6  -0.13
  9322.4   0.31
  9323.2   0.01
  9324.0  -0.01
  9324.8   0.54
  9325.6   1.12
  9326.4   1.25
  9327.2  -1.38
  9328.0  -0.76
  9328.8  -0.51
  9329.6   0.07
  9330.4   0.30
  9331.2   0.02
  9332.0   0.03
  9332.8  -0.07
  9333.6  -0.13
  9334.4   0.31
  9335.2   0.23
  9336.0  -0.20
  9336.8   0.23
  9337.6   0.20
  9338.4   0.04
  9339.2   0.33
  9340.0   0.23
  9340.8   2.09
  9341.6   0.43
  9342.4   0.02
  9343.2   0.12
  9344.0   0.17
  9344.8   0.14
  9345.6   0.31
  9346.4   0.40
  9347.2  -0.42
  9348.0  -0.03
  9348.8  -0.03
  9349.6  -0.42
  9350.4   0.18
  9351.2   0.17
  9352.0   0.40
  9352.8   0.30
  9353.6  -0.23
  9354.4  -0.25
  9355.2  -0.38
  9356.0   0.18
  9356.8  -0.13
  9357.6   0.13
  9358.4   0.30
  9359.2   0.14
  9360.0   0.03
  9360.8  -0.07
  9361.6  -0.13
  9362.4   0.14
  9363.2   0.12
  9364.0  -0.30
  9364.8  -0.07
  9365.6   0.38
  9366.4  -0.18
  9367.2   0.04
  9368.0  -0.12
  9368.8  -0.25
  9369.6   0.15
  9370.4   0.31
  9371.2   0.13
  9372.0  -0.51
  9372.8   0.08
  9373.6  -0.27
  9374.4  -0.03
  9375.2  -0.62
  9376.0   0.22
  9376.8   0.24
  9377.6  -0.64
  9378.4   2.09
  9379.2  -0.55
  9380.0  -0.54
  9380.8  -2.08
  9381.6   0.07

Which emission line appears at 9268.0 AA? H-gamma 4340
